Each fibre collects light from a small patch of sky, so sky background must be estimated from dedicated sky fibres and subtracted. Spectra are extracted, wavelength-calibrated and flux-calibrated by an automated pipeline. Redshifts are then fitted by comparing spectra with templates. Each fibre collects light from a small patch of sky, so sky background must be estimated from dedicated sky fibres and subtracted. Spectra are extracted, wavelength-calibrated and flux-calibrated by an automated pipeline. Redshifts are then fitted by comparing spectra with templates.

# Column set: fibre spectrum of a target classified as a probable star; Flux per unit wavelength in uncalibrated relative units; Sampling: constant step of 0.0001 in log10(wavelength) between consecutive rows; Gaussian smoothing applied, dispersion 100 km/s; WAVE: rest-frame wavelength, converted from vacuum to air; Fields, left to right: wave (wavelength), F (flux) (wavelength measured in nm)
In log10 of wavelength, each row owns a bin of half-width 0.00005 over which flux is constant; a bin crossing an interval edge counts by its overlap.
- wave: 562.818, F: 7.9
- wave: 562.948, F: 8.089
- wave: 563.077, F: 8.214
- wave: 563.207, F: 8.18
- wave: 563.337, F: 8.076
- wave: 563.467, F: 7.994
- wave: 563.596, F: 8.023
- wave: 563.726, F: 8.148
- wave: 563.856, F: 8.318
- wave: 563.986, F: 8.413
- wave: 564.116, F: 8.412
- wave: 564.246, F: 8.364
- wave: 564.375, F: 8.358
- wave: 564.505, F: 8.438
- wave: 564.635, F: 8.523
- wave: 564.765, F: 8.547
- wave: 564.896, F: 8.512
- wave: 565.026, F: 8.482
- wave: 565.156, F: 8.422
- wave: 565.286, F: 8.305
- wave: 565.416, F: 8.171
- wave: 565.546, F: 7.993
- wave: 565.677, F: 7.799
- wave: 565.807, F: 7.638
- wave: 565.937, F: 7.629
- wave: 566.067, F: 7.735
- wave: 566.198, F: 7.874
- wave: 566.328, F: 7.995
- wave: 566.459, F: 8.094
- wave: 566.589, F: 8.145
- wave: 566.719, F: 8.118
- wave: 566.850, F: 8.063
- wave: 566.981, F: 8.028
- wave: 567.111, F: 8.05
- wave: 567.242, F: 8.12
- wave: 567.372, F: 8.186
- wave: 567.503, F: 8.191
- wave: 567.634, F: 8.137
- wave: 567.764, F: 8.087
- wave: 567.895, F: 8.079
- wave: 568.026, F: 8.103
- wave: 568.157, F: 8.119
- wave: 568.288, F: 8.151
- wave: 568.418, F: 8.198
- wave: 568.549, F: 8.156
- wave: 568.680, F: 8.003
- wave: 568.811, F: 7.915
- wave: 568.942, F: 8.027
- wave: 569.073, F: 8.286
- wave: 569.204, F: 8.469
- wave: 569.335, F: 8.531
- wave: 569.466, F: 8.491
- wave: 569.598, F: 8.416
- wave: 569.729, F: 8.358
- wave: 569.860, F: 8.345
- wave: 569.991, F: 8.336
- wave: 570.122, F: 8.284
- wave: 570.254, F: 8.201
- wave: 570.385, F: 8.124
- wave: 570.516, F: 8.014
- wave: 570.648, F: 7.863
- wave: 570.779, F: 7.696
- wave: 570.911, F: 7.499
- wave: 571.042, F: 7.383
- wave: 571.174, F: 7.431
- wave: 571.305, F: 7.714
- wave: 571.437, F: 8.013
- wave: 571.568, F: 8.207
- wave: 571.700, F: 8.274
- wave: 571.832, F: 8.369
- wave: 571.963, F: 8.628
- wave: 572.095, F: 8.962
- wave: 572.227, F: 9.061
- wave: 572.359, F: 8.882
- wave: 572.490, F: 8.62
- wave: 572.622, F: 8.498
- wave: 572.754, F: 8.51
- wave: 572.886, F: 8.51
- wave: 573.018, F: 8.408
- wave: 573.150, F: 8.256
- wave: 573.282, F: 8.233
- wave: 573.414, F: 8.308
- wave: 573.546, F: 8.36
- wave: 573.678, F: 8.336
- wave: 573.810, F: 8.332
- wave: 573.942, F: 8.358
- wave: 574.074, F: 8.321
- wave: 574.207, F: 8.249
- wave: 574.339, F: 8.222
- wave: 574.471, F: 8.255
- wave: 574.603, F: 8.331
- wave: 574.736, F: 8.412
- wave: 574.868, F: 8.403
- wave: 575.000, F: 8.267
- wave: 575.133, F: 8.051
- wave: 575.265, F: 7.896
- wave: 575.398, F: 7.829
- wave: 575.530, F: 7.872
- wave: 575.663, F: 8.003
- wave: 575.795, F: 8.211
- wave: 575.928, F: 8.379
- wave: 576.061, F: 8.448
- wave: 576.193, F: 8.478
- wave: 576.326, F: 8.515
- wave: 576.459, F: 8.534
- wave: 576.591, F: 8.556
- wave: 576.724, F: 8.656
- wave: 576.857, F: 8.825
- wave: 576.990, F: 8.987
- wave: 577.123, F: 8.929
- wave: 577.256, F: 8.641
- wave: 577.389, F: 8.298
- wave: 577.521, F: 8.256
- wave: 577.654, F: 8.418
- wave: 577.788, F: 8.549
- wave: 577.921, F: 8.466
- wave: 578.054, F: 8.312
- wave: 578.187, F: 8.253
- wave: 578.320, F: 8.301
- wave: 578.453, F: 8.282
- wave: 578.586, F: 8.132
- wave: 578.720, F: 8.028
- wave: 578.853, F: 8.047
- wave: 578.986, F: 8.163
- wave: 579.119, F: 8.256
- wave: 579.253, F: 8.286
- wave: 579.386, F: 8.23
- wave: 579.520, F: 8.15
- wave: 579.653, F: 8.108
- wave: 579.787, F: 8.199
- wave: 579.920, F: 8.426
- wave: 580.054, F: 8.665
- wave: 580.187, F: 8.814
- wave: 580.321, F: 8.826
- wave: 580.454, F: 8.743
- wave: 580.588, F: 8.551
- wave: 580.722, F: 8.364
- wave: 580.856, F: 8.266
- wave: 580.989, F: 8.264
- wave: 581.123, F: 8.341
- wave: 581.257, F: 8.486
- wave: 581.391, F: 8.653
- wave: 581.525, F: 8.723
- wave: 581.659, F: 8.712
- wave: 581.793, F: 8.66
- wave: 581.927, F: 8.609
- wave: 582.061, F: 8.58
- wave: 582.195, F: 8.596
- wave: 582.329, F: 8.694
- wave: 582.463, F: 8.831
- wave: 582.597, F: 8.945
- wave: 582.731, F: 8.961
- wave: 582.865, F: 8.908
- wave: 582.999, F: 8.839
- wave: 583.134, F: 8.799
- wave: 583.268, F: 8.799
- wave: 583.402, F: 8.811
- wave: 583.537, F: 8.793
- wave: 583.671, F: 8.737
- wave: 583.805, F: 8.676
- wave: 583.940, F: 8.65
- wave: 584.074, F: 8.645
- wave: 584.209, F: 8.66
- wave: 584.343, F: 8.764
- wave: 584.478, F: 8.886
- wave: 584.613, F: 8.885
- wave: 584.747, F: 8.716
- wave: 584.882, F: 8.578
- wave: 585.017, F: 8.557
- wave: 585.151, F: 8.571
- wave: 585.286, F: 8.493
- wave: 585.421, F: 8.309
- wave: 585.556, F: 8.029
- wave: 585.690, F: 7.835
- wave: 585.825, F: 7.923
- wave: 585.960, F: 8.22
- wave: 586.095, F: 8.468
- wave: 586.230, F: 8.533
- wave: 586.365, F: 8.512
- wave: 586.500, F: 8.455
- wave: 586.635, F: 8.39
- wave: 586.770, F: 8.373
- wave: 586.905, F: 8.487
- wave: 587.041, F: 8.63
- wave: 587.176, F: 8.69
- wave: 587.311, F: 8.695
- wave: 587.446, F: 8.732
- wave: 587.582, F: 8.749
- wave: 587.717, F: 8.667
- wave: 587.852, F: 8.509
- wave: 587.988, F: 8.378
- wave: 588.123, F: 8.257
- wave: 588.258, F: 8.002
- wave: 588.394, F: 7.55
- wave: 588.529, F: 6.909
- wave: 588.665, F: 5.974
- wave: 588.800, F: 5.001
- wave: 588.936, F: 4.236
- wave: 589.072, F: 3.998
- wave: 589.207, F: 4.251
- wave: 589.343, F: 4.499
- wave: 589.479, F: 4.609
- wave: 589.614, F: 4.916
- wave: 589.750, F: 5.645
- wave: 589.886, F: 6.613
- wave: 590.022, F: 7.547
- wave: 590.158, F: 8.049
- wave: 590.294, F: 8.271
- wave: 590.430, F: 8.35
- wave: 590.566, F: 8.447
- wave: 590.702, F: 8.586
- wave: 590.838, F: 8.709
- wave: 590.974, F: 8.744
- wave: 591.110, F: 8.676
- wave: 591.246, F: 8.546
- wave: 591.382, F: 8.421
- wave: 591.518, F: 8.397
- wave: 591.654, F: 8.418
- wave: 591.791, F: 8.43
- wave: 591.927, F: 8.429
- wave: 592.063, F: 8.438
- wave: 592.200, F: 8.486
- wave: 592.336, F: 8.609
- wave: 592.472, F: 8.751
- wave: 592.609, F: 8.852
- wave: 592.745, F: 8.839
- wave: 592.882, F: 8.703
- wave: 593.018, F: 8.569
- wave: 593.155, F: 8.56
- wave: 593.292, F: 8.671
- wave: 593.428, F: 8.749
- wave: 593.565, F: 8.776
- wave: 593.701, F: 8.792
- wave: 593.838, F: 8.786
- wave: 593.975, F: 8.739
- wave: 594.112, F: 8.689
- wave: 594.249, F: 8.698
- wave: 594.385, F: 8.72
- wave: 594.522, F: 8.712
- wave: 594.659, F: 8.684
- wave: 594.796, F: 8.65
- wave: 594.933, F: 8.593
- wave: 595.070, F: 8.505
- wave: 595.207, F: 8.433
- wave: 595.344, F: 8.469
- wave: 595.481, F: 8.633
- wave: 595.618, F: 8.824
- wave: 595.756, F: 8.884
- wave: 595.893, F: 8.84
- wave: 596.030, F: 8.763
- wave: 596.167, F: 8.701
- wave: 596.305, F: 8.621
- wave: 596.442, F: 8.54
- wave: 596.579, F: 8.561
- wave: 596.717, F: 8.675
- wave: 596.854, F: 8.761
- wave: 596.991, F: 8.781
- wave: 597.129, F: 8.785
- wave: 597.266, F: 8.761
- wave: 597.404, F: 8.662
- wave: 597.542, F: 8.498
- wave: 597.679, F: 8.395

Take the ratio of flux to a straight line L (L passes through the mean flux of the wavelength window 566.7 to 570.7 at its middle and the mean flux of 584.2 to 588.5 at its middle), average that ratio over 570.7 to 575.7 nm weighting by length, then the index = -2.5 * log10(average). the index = 0.00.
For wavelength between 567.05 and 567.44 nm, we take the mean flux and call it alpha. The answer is 8.12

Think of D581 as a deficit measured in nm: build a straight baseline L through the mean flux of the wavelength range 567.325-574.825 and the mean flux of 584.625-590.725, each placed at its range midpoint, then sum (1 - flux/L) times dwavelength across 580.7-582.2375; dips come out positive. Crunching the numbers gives -0.14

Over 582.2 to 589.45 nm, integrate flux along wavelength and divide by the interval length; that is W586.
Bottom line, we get 8.07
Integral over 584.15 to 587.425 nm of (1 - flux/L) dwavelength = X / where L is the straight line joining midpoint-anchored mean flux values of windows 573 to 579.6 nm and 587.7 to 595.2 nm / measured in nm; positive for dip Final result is -0.19 nm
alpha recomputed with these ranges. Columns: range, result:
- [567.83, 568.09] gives 8.08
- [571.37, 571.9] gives 8.22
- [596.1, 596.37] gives 8.64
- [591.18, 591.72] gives 8.45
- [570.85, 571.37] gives 7.51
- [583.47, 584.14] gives 8.71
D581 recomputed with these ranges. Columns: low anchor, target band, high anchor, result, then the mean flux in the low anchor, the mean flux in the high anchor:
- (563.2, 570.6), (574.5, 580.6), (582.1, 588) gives 0.04 nm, 8.18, 8.6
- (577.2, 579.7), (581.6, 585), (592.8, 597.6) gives -0.14 nm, 8.27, 8.68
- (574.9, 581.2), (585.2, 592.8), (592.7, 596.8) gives 0.70 nm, 8.36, 8.68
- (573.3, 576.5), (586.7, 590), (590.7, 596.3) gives 0.62 nm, 8.26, 8.65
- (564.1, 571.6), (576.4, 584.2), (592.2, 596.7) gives -0.15 nm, 8.12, 8.68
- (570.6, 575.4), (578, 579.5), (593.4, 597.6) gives 0.03 nm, 8.25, 8.69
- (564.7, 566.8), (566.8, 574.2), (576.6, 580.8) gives -0.01 nm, 8.09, 8.42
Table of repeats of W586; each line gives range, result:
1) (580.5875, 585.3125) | 8.67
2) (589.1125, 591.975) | 7.42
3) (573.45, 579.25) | 8.33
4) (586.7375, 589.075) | 7.63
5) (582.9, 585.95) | 8.58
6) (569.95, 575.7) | 8.22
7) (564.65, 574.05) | 8.19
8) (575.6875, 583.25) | 8.5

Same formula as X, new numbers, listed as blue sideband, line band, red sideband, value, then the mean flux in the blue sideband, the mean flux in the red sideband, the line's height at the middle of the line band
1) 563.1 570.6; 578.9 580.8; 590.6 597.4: 0.00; 8.18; 8.65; 8.4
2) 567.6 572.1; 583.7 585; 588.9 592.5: -0.19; 8.13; 7.39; 7.61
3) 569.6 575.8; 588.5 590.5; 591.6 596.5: 0.62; 8.23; 8.65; 8.56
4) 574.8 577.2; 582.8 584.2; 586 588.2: -0.05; 8.38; 8.53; 8.48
